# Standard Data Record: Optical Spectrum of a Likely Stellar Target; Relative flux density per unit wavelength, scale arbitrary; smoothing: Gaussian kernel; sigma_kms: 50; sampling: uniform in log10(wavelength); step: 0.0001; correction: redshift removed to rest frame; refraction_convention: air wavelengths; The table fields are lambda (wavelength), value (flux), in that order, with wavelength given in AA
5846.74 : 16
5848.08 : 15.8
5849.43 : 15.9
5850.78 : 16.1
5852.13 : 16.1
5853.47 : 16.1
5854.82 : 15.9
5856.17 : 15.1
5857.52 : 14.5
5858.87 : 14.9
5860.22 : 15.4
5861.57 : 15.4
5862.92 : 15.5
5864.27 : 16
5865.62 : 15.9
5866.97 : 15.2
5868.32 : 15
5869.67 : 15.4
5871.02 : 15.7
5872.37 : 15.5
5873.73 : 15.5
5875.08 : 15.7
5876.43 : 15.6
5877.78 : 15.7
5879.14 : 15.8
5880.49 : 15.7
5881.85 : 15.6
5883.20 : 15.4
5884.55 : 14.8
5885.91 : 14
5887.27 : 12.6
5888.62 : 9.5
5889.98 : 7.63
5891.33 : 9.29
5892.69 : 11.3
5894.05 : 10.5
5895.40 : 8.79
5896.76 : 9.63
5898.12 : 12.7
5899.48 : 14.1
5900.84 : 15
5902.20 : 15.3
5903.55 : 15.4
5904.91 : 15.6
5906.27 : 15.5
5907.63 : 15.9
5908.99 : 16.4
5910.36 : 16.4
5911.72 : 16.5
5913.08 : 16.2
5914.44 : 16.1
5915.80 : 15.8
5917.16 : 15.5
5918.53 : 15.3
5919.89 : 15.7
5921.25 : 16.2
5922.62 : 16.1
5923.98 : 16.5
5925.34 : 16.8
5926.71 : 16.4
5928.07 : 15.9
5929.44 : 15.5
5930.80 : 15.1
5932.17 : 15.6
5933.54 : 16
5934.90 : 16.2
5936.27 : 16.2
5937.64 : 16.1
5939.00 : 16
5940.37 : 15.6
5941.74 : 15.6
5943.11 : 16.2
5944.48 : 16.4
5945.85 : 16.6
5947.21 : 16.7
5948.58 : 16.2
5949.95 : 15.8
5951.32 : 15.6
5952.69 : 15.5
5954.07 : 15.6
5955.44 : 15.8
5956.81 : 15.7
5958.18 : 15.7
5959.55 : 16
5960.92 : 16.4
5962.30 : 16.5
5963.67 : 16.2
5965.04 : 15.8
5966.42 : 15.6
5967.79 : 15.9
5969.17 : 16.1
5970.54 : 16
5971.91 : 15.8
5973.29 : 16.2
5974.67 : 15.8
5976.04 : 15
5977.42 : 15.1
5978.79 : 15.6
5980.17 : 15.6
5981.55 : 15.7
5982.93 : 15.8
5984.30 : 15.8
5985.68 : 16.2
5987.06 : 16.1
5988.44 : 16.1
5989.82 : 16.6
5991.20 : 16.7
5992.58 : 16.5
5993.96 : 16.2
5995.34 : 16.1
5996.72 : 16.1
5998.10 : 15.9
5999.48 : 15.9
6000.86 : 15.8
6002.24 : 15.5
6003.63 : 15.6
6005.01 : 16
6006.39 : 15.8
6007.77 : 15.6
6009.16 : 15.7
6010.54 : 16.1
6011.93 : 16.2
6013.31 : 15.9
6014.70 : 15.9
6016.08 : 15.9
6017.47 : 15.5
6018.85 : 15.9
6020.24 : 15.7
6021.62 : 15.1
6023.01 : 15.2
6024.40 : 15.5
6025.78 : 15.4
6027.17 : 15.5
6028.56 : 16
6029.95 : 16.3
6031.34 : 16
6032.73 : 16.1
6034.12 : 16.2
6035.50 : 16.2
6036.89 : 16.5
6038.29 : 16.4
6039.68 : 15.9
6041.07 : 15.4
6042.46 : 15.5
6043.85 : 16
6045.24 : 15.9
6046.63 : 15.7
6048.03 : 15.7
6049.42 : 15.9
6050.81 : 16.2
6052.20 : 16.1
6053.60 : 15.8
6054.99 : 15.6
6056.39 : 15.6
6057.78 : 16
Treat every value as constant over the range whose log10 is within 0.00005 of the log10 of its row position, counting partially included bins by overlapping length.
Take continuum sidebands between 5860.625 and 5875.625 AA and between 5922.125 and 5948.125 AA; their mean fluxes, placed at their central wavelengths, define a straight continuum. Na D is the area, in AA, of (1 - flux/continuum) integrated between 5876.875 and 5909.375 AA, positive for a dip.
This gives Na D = 4.8 AA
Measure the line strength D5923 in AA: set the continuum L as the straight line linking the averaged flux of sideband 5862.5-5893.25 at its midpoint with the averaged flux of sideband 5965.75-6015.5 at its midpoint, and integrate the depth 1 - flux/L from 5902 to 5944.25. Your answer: -2.9 AA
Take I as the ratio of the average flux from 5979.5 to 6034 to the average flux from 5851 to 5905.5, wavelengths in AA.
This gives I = 1.1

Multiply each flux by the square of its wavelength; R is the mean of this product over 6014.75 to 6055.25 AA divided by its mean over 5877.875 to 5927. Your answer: 1.2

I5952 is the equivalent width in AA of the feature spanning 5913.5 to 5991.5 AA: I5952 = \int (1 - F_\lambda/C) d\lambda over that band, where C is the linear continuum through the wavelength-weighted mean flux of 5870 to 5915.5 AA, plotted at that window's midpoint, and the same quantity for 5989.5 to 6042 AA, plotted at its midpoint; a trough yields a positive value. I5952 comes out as -4.96 AA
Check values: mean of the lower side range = 14.1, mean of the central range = 15.9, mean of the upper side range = 15.9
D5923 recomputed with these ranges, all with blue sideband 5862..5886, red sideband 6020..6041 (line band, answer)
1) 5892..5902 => 2.35 AA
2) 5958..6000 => -0.64 AA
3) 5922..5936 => -0.36 AA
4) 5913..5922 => -0.13 AA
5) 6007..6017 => -0.05 AA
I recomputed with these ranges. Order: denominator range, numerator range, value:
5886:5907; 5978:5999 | 1.31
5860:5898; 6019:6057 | 1.15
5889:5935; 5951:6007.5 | 1.09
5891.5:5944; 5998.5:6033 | 1.04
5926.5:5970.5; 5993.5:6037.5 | 0.99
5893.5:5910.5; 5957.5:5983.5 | 1.14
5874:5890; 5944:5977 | 1.11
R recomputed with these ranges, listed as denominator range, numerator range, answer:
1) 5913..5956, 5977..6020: 1.02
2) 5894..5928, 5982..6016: 1.09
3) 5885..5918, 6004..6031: 1.20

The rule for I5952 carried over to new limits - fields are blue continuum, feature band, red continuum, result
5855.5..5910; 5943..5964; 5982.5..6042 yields -1.2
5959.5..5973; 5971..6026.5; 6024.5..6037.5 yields 0.7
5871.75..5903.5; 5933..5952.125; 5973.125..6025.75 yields -2.0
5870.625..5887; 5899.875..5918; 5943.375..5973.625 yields -0.2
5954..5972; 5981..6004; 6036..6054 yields -0.1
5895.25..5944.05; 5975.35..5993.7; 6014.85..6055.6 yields -0.3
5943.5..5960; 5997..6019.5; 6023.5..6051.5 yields 0.1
